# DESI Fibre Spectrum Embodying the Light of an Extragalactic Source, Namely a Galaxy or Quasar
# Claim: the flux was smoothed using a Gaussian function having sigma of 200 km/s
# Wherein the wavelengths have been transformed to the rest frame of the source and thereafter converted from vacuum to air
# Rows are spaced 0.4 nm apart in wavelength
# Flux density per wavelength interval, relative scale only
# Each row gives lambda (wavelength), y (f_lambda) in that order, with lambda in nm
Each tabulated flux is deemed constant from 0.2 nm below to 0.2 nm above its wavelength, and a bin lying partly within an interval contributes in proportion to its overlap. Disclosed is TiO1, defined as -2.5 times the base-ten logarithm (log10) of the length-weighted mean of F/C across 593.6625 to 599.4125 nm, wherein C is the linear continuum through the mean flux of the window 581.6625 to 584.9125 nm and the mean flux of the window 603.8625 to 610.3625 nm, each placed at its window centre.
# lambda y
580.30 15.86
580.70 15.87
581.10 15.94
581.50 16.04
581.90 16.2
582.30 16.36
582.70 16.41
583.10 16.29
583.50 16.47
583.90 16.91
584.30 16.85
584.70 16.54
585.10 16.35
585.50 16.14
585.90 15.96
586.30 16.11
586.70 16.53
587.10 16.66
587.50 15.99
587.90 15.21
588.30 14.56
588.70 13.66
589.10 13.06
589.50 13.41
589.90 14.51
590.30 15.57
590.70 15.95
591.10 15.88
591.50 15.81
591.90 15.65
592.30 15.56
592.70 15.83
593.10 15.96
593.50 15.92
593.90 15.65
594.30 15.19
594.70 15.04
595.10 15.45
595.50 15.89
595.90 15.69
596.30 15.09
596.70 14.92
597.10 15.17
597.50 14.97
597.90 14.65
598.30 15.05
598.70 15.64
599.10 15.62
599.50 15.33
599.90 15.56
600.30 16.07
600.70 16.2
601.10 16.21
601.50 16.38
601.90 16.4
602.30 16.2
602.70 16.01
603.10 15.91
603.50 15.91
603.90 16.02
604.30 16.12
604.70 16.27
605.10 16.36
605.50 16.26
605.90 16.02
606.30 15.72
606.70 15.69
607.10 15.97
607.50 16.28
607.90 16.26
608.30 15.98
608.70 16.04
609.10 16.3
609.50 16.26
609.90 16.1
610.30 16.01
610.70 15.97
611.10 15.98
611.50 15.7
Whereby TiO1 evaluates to 0.07 mag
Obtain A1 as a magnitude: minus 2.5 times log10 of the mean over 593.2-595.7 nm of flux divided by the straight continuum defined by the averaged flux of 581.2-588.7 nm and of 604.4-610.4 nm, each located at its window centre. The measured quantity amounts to 0.04 mag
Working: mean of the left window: 16.1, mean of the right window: 16.1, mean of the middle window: 15.5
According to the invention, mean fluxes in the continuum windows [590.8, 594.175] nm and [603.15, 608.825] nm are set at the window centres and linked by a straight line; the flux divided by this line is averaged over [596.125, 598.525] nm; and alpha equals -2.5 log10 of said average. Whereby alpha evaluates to 0.06 mag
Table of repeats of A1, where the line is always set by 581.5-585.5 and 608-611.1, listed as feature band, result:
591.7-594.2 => 0.04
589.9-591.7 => 0.05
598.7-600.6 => 0.04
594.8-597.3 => 0.06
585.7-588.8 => 0.05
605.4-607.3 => 0.01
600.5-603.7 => 0.00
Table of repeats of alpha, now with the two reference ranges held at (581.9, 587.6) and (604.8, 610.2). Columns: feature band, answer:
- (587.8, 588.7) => 0.12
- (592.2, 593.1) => 0.04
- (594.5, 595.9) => 0.05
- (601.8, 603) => 0.00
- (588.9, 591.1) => 0.12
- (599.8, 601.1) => 0.01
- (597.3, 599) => 0.08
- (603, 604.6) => 0.01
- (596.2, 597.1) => 0.08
